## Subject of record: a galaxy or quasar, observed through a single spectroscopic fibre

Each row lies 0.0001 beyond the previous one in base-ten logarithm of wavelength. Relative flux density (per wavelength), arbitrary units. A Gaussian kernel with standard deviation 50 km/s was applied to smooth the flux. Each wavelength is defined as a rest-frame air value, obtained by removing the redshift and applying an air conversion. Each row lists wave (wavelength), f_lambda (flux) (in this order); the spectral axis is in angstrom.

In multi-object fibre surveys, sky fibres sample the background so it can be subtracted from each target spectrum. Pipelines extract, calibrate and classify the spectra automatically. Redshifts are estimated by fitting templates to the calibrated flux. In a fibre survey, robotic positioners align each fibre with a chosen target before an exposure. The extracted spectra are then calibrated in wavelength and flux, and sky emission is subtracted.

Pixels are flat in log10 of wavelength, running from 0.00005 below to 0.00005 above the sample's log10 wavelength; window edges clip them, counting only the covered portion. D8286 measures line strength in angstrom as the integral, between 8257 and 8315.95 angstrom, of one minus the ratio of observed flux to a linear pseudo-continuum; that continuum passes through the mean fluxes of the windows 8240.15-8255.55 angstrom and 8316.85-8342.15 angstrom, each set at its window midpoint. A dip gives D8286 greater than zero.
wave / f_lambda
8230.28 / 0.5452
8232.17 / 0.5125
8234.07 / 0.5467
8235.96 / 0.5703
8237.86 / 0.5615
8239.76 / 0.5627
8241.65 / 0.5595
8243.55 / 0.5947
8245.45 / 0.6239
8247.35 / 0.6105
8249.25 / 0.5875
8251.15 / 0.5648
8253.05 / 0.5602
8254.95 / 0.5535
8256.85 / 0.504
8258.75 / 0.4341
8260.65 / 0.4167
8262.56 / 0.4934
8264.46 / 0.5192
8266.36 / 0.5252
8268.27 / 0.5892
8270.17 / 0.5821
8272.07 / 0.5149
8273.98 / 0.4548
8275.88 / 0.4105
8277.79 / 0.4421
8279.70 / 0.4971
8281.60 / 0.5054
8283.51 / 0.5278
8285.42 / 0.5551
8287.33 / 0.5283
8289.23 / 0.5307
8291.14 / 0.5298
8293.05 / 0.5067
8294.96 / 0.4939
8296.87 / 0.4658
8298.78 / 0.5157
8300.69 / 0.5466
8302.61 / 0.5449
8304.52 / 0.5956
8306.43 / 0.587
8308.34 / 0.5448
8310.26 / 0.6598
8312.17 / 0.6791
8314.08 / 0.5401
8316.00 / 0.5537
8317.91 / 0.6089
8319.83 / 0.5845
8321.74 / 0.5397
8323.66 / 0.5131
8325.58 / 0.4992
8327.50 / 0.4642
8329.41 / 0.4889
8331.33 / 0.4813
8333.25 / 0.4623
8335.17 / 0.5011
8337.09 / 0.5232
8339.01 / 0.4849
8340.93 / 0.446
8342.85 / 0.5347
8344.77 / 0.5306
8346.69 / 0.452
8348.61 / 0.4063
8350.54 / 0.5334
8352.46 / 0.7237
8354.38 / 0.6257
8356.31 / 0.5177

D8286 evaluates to 2.2 angstrom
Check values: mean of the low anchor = 0.582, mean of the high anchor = 0.508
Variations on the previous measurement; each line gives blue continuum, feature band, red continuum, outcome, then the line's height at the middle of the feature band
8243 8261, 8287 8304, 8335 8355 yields 0.5 angstrom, 0.536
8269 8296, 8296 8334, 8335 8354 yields -2.4 angstrom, 0.512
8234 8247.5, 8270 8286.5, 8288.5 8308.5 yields 1.6 angstrom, 0.549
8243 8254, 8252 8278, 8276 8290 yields 2.3 angstrom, 0.55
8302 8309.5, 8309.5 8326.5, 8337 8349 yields -1.0 angstrom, 0.543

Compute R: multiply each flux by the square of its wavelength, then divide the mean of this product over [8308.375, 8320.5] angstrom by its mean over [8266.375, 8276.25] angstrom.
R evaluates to 1.17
